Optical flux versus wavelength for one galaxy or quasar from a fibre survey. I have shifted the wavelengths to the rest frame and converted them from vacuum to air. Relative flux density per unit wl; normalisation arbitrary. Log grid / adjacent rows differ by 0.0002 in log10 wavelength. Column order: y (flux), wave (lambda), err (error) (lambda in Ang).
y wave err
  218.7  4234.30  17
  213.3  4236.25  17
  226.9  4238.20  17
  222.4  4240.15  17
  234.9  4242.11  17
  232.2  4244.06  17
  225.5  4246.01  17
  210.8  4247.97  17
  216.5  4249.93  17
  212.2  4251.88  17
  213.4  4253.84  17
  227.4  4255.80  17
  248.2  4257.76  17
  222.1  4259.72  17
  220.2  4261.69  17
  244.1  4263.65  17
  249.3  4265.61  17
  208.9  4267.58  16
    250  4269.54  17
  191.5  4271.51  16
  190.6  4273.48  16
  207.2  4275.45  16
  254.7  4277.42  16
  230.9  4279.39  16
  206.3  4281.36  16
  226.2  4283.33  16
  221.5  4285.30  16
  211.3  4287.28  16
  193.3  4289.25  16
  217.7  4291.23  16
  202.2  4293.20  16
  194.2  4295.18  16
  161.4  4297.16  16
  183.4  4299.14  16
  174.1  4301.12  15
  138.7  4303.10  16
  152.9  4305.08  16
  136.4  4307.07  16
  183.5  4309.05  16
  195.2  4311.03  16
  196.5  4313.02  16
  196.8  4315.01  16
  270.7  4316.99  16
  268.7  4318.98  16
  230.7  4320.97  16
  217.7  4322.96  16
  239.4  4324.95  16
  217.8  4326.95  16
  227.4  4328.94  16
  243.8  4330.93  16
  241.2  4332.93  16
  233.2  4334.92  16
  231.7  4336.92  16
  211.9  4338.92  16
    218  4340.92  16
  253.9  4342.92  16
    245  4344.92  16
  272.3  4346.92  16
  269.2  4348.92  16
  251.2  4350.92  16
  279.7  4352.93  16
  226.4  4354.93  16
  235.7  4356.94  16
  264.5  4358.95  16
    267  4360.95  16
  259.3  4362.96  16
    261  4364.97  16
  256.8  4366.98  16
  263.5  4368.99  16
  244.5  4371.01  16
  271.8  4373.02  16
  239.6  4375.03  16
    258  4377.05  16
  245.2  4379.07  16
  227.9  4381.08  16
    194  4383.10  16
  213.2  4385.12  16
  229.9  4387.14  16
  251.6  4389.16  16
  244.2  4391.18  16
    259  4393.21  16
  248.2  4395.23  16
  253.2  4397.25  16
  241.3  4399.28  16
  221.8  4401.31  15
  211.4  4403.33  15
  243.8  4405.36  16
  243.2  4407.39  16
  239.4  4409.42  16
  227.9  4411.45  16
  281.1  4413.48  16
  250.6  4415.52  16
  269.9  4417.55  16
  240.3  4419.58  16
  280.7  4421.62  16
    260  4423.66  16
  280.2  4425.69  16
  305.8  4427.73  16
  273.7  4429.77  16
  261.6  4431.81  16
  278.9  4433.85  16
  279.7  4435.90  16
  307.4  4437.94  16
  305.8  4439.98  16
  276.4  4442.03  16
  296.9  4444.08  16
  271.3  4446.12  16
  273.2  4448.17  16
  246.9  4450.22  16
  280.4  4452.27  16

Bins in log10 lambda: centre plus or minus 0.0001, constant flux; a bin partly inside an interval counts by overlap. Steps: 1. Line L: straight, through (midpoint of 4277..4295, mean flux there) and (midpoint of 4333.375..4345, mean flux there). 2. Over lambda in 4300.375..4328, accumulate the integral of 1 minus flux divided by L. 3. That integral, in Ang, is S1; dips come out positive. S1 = 2.8 Ang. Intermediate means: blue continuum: 216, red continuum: 232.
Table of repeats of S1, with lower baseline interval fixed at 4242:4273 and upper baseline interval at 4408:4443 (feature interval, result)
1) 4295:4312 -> 5.0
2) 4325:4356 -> 0.8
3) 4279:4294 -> 1.3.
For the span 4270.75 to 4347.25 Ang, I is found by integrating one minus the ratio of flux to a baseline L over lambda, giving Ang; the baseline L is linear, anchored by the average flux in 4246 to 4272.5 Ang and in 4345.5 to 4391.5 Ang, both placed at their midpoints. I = 7.6 Ang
